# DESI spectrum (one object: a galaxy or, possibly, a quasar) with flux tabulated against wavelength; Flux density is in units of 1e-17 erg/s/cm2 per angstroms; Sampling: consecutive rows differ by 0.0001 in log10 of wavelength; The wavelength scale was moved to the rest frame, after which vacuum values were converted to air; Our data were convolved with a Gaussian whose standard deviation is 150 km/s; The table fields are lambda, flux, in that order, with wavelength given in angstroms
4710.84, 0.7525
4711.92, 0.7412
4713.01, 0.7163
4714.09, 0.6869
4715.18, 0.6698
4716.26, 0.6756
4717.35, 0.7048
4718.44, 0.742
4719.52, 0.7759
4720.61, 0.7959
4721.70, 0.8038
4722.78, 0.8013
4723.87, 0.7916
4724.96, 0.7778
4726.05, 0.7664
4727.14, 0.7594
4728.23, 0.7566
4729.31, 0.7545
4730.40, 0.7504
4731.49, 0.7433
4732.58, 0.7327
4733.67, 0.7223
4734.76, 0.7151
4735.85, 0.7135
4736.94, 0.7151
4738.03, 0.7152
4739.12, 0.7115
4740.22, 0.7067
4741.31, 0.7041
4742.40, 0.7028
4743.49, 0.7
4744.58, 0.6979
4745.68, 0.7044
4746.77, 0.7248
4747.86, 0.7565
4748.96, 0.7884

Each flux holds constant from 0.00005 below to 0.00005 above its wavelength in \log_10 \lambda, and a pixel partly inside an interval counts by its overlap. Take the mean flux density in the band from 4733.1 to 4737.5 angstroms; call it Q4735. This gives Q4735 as 0.717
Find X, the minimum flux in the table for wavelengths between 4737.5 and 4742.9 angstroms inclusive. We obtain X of 0.7028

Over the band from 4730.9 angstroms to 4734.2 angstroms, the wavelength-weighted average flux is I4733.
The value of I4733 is 0.733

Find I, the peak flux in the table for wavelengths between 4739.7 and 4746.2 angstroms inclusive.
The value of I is 0.7067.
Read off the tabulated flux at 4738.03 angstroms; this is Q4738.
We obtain 0.7152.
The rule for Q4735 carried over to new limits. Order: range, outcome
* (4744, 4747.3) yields 0.708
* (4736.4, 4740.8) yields 0.711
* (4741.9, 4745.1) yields 0.701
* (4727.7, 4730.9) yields 0.756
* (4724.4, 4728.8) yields 0.765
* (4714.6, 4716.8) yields 0.673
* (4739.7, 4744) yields 0.704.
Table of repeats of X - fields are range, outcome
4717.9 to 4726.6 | 0.742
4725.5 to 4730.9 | 0.7504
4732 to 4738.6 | 0.7135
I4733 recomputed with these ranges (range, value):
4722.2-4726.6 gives 0.784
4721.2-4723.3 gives 0.805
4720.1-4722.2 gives 0.799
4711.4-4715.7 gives 0.703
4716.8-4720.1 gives 0.74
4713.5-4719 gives 0.697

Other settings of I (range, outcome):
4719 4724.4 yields 0.8038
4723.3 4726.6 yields 0.7916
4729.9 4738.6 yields 0.7504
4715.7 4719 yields 0.742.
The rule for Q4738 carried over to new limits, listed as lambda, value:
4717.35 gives 0.7048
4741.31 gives 0.7041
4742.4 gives 0.7028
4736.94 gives 0.7151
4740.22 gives 0.7067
